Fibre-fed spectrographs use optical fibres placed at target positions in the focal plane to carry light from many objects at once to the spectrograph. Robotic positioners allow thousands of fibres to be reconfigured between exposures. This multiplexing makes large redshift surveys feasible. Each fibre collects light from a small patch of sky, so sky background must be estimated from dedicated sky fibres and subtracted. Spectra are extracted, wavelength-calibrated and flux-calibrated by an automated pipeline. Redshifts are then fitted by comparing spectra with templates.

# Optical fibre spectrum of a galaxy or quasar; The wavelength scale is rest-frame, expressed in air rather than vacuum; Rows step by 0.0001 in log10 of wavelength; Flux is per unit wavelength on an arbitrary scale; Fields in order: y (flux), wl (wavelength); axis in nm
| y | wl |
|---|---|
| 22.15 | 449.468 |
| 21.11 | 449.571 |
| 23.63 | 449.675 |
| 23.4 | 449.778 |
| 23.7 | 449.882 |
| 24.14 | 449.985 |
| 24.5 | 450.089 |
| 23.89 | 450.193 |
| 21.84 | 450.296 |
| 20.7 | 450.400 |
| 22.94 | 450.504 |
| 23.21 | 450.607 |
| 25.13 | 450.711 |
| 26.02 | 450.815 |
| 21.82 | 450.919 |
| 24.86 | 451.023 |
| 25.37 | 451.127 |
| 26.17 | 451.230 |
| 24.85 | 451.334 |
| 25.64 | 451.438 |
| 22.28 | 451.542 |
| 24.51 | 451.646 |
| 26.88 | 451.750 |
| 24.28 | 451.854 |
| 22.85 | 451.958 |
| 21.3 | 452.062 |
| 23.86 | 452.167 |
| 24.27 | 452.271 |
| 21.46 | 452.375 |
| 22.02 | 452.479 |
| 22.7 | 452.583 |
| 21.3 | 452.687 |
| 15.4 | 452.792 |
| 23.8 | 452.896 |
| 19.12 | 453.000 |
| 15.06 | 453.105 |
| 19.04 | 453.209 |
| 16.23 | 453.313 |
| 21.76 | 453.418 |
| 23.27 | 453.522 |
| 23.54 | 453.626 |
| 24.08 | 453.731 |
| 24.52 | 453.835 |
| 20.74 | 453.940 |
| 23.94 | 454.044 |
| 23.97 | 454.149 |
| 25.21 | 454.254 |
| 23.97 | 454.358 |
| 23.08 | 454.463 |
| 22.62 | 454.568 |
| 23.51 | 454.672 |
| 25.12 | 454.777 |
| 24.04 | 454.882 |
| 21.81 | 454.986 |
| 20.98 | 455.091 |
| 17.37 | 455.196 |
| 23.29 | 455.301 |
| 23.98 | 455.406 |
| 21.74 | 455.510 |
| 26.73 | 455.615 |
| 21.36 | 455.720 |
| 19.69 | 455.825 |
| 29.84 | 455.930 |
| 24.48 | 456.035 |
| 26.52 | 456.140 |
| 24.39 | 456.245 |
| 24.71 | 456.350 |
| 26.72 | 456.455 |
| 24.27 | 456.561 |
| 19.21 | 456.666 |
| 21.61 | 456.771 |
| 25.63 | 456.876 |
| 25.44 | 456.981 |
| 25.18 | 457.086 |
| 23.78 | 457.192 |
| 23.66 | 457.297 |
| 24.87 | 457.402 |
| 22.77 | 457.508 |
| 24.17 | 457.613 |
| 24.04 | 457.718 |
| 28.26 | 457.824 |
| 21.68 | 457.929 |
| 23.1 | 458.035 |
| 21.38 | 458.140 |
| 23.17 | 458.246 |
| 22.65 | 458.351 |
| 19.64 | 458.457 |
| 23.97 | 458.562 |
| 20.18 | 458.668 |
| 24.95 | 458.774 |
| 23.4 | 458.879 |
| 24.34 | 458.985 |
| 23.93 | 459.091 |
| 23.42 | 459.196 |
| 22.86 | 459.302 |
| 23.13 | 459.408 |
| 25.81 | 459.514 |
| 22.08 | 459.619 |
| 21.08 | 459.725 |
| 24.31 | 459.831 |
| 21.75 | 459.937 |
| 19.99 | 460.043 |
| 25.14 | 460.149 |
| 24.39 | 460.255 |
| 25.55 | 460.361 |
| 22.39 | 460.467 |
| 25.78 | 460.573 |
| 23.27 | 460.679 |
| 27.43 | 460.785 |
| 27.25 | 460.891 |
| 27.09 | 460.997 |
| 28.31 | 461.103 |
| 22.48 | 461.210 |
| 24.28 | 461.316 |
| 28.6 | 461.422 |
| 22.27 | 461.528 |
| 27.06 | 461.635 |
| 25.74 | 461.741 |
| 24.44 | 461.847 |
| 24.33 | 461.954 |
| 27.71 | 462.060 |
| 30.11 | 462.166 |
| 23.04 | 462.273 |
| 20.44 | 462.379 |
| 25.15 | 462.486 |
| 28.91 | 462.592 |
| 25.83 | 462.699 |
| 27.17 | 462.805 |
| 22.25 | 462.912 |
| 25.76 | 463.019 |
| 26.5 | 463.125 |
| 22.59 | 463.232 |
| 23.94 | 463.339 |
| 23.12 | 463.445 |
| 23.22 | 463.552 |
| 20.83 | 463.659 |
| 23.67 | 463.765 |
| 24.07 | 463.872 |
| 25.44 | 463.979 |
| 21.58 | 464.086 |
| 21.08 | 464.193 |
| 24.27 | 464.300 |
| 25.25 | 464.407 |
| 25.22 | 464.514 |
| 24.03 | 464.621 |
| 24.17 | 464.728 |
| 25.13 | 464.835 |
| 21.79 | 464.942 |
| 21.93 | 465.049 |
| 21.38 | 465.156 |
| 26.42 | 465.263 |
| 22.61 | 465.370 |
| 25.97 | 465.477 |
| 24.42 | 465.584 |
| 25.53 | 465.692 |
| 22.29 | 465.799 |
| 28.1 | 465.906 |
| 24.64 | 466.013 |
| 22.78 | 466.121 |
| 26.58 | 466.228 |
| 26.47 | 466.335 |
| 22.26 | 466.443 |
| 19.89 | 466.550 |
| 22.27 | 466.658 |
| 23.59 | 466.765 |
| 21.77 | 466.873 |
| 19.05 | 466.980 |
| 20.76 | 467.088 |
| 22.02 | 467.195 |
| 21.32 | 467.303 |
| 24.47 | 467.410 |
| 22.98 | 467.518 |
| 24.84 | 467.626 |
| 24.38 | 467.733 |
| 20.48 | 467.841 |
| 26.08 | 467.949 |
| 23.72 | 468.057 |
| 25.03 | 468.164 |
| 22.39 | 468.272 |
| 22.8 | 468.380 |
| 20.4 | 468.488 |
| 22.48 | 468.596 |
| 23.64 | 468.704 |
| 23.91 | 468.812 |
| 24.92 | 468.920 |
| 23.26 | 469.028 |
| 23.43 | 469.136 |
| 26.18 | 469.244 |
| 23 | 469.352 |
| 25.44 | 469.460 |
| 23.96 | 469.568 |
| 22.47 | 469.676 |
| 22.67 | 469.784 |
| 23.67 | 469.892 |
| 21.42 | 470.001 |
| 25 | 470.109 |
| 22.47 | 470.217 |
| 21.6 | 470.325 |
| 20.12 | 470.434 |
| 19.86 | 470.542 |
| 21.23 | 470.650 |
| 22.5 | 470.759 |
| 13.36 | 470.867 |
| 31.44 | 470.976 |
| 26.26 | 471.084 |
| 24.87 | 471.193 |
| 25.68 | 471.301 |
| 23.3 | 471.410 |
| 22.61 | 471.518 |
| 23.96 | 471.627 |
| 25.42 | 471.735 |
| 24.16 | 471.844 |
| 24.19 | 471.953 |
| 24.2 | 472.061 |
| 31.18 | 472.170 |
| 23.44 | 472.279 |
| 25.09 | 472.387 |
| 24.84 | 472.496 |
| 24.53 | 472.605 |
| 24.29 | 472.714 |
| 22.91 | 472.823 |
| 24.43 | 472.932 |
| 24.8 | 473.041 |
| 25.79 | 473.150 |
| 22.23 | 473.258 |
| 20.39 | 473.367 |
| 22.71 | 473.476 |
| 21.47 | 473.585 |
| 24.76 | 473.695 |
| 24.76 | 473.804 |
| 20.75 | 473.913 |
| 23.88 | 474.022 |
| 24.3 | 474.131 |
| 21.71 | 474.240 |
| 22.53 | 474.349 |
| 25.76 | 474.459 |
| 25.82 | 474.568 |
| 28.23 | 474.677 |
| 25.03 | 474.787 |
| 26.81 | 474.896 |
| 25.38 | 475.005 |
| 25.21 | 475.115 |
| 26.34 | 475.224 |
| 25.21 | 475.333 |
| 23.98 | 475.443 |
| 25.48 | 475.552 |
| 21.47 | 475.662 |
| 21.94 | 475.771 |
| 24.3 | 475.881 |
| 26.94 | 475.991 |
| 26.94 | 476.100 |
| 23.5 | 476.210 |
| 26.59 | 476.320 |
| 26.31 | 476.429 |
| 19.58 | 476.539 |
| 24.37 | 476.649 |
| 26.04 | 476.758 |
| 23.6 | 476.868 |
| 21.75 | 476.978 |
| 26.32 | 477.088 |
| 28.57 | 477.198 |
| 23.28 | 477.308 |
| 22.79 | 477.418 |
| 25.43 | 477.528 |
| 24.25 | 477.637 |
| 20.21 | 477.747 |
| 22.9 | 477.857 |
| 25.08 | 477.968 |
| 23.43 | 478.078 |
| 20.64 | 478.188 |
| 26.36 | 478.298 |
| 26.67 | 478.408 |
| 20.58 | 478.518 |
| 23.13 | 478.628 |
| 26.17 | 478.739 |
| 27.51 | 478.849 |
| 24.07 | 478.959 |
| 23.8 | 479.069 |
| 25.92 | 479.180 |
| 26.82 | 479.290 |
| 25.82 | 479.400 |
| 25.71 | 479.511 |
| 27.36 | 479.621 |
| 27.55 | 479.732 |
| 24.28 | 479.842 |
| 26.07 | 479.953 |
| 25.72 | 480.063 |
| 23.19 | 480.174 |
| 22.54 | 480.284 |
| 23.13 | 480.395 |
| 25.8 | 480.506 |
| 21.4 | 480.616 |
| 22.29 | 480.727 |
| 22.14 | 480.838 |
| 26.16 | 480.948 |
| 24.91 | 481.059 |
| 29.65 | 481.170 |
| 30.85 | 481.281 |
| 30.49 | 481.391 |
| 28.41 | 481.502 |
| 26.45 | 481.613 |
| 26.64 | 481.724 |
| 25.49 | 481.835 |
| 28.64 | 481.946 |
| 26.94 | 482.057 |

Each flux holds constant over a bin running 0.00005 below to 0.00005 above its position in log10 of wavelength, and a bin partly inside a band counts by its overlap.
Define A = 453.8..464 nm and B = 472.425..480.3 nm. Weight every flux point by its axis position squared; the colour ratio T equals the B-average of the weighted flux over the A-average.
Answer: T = 1.10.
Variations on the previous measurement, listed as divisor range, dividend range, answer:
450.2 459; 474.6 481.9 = 1.20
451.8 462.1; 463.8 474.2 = 1.06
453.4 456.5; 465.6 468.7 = 1.04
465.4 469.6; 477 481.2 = 1.10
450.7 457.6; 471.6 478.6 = 1.15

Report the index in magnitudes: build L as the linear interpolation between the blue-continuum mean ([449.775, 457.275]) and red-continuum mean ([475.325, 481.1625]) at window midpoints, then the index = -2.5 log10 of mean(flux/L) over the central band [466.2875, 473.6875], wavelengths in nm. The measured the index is 0.03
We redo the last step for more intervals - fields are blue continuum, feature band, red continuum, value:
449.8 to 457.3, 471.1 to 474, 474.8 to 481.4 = 0.01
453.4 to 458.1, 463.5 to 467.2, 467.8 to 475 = 0.01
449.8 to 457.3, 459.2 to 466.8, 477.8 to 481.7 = -0.02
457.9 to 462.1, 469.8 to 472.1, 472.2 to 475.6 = 0.05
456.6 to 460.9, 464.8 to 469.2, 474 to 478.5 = 0.03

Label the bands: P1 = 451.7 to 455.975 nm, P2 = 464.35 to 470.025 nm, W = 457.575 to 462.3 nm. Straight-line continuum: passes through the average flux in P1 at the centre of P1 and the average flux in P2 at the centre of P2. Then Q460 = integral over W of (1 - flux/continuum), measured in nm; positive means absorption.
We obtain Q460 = -0.27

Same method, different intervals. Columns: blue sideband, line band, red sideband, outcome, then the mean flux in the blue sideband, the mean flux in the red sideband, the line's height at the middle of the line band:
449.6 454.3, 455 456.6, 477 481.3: -0.039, 22.9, 24.8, 23.1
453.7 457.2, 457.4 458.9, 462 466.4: 0.045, 23.6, 24.4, 23.9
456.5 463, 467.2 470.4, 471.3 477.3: 0.132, 24.2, 24.4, 24.4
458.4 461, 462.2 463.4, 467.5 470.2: -0.058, 23.7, 23.5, 23.6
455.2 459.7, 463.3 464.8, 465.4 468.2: -0.002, 23.6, 23.5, 23.5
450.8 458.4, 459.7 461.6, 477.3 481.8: -0.077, 23.2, 25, 23.6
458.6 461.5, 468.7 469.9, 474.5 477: 0.033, 24.2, 24.9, 24.6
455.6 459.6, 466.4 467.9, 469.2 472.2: 0.094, 23.8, 23.6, 23.6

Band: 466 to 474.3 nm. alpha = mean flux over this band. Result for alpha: 23.4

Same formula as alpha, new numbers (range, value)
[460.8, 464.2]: 24.9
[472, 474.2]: 24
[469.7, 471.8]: 23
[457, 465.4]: 24.1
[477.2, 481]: 24.4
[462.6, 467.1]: 23.8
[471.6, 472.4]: 25.3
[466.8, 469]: 22.9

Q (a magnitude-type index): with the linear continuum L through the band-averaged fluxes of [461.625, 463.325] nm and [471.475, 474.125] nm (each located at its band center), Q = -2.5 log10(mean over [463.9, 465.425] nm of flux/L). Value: 0.07 mag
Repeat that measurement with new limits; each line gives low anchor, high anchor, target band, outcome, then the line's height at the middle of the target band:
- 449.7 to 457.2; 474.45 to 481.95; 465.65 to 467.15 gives 0.04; 24.2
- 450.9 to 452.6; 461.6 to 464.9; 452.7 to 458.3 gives 0.05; 24.1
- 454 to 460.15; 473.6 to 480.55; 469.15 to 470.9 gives 0.09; 24.2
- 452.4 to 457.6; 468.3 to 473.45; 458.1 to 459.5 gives 0.00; 23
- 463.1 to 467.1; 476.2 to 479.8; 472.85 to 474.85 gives 0.02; 24.3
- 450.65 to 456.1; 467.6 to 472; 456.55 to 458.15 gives -0.03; 23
